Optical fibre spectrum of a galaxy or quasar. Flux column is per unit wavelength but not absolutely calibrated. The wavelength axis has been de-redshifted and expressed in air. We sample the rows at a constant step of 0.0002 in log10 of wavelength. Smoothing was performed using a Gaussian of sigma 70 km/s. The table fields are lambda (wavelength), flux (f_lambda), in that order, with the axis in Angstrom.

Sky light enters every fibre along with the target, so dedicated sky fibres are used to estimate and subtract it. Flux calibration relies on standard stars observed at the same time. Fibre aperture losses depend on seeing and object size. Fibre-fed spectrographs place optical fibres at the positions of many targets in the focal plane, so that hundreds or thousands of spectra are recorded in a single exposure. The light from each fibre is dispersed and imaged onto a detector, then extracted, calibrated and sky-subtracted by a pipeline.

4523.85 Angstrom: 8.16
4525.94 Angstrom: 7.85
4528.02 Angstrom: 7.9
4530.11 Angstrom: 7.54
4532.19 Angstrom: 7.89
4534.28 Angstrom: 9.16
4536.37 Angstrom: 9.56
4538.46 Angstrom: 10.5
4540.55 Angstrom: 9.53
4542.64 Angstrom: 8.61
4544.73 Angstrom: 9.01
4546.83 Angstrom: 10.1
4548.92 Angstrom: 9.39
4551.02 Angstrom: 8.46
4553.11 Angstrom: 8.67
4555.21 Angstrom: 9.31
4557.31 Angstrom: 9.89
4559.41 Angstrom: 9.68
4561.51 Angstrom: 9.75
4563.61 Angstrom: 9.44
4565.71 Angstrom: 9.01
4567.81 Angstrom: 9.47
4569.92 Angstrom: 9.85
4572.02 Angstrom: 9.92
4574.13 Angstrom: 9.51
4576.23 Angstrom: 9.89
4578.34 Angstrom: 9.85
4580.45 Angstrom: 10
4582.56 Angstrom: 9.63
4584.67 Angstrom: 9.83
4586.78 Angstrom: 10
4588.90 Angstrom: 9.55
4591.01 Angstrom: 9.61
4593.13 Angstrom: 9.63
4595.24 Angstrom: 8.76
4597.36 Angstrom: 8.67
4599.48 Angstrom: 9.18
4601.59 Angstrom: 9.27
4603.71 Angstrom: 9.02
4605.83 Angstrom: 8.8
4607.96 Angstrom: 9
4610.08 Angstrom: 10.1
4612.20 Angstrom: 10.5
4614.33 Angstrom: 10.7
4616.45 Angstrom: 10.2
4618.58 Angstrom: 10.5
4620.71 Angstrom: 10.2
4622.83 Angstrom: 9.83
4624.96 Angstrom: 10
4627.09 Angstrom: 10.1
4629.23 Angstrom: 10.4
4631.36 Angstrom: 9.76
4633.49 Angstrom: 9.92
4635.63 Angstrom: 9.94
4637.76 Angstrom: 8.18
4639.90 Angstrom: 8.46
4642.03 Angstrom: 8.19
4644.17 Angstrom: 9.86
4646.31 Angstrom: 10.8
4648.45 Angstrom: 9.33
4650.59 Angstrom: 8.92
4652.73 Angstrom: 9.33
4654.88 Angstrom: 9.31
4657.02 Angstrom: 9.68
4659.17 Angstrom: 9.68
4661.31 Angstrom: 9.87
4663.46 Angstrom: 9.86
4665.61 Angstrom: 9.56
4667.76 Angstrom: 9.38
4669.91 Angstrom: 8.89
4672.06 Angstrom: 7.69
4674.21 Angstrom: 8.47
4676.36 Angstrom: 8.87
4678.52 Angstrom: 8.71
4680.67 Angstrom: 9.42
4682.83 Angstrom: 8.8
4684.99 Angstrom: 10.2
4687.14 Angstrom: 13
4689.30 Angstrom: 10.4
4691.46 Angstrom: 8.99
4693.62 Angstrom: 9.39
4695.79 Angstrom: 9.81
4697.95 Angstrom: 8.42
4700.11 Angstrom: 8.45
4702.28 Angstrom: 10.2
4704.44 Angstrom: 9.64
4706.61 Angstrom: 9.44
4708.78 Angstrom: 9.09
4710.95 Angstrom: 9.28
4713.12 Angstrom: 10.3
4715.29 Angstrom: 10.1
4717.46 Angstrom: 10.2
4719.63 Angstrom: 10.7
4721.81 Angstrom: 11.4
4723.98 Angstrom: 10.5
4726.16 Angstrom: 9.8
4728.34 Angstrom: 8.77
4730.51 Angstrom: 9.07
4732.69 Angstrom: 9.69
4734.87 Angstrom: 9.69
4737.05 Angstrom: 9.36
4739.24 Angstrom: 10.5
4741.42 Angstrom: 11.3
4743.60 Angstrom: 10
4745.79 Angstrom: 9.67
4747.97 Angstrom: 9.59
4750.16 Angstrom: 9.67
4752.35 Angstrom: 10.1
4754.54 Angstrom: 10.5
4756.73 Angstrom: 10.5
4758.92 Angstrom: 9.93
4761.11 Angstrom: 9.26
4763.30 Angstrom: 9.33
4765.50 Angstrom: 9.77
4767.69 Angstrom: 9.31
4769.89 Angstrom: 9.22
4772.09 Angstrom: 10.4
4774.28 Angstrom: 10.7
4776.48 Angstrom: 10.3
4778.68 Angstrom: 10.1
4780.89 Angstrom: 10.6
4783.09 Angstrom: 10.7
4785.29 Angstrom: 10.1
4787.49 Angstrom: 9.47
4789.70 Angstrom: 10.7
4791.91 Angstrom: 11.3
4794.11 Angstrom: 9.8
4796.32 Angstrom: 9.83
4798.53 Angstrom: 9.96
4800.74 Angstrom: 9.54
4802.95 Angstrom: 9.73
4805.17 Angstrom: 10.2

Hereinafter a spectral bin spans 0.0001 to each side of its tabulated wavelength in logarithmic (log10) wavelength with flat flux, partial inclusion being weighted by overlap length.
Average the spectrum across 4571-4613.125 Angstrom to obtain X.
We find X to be 9.53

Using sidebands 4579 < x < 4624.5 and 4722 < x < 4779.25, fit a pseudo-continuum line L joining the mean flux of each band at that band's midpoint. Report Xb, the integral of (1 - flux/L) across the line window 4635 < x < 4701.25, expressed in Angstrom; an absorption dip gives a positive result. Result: 2.9 Angstrom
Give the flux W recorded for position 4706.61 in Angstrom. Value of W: 9.44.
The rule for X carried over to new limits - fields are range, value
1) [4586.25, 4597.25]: 9.41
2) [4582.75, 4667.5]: 9.6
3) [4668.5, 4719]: 9.48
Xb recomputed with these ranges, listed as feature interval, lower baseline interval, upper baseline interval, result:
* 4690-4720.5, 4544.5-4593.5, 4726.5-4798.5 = 0.87 Angstrom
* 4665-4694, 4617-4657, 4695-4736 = 0.78 Angstrom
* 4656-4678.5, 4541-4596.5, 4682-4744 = 1.35 Angstrom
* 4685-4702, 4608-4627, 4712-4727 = 0.89 Angstrom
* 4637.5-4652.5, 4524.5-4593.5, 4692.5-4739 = 0.57 Angstrom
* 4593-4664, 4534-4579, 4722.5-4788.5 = 0.47 Angstrom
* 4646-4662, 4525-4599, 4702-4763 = 0.14 Angstrom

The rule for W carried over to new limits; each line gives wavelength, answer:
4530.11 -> 7.54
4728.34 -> 8.77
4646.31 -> 10.8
